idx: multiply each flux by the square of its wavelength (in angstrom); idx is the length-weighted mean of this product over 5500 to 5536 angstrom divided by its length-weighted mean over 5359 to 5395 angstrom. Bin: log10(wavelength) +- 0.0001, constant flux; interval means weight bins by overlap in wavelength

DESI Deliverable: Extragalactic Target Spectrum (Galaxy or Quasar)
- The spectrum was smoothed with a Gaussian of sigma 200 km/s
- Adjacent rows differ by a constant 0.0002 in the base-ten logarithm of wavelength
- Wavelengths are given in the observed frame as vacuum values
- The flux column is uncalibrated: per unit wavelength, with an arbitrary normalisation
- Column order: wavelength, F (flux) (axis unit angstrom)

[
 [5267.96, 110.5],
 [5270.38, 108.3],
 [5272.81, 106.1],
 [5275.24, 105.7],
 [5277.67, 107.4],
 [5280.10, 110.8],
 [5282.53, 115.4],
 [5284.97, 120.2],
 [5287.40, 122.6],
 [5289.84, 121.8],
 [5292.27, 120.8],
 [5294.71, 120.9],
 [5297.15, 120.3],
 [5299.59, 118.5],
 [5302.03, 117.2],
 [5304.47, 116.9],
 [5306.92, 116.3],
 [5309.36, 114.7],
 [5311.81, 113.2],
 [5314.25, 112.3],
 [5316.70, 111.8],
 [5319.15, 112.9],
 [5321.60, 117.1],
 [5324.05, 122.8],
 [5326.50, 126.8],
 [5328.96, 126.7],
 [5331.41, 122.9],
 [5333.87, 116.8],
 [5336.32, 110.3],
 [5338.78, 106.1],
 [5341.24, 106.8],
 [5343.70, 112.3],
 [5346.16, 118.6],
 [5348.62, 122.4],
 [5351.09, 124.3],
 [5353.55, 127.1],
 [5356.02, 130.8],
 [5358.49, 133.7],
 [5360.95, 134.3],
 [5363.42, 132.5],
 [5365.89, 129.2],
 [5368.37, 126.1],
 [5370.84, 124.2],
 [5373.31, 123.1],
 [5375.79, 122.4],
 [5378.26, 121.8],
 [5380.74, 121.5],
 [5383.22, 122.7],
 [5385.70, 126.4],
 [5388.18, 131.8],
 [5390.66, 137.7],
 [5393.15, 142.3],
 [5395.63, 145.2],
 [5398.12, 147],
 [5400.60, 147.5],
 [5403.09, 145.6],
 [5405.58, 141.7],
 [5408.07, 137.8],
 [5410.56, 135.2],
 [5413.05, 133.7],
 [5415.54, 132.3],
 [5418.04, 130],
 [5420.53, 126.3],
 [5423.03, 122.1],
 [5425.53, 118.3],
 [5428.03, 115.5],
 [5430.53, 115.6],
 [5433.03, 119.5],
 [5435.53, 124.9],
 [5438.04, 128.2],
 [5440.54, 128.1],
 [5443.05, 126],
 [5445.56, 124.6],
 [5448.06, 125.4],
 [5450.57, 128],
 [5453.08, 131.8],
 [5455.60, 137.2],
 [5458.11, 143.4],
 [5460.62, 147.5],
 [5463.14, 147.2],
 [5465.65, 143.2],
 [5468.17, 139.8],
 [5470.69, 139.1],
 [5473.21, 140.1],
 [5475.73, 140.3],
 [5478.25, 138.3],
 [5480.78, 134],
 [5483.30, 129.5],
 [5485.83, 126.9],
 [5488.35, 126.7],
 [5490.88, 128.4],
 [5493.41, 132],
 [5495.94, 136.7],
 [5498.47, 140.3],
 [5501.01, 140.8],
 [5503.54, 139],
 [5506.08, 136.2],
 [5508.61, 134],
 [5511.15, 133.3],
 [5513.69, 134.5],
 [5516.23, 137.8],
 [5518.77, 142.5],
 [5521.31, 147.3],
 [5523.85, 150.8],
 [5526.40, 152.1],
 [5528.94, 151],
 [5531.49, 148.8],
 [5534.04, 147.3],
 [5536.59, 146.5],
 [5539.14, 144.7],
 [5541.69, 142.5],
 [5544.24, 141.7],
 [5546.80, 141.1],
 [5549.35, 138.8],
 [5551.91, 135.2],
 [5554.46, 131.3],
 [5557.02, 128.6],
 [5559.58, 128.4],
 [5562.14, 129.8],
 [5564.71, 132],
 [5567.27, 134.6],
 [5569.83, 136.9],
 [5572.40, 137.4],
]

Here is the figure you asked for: 1.2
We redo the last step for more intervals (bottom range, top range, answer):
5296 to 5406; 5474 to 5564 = 1.18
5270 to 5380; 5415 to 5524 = 1.18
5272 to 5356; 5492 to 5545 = 1.31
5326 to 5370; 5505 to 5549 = 1.25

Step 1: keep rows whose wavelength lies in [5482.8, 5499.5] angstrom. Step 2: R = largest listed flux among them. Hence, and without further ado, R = 140.3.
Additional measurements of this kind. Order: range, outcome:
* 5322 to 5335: 126.8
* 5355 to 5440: 147.5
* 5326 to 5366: 134.3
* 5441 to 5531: 152.1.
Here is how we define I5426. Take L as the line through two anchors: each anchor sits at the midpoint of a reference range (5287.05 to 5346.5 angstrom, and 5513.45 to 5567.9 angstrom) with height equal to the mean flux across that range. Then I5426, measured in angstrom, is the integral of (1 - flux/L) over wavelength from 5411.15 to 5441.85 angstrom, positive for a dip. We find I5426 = 0.9 angstrom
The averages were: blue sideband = 117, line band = 125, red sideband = 140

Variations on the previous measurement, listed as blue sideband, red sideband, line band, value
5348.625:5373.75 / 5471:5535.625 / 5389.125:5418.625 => -1.9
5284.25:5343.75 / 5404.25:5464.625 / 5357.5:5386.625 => -0.7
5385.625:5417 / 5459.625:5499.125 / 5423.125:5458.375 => 3.2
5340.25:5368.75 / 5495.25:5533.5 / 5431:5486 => 0.9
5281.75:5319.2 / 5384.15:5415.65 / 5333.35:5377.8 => 2.4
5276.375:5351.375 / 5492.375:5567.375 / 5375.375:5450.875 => -1.6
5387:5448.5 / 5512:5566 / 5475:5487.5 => 0.3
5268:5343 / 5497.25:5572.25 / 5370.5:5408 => -2.8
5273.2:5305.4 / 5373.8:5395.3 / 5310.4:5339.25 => 1.0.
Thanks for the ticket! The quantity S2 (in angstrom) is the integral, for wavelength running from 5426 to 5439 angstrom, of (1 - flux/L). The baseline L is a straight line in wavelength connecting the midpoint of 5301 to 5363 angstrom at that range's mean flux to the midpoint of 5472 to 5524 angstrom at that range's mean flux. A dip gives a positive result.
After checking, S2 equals 0.92 angstrom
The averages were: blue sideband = 119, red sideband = 136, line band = 120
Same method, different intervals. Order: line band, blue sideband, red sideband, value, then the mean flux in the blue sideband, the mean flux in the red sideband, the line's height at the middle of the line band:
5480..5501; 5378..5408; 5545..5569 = 0.4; 136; 134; 135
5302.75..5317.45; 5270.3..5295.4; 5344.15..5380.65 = 0.5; 115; 126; 119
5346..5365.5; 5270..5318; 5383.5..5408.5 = 0.2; 115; 140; 130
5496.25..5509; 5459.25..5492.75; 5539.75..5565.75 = -0.2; 137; 135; 136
